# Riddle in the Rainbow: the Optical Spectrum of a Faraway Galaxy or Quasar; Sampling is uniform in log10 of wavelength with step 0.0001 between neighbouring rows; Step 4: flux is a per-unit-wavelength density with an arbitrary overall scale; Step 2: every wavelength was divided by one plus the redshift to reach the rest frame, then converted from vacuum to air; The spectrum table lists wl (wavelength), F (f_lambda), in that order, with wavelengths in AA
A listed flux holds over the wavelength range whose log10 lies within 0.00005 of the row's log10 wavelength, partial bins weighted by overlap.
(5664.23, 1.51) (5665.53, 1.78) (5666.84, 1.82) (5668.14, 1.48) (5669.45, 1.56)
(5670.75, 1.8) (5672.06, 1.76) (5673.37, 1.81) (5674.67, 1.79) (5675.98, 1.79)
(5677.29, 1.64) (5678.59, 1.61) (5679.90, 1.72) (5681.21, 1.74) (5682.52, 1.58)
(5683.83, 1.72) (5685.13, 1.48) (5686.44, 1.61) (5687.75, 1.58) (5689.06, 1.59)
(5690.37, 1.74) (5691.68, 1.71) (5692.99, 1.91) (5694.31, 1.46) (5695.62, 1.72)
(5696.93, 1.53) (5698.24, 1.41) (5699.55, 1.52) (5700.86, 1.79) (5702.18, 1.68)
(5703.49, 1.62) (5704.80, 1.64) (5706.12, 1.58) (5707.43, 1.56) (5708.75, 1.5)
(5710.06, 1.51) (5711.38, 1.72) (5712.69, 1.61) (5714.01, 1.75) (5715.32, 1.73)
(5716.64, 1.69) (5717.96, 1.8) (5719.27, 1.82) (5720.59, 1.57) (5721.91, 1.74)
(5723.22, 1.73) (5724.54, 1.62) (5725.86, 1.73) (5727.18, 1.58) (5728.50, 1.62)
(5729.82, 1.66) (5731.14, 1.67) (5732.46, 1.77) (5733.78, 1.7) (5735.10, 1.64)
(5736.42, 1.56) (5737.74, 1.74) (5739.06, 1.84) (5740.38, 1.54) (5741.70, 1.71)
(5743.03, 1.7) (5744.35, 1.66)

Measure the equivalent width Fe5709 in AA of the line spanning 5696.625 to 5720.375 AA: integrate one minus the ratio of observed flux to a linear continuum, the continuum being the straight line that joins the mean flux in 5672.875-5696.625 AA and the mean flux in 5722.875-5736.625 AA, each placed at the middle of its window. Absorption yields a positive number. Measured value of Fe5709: 0.4 AA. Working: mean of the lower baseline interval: 1.67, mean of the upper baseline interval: 1.66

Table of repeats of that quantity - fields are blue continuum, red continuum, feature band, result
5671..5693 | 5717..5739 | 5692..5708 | 0.6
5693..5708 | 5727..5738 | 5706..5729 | -0.4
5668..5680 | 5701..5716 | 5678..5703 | 0.5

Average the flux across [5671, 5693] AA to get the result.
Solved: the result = 1.69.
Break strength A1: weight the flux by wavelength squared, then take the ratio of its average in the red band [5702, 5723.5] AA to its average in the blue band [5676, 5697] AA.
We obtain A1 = 1.01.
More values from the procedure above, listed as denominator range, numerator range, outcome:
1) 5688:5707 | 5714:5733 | 1.05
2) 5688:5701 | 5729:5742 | 1.05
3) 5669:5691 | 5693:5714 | 0.96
